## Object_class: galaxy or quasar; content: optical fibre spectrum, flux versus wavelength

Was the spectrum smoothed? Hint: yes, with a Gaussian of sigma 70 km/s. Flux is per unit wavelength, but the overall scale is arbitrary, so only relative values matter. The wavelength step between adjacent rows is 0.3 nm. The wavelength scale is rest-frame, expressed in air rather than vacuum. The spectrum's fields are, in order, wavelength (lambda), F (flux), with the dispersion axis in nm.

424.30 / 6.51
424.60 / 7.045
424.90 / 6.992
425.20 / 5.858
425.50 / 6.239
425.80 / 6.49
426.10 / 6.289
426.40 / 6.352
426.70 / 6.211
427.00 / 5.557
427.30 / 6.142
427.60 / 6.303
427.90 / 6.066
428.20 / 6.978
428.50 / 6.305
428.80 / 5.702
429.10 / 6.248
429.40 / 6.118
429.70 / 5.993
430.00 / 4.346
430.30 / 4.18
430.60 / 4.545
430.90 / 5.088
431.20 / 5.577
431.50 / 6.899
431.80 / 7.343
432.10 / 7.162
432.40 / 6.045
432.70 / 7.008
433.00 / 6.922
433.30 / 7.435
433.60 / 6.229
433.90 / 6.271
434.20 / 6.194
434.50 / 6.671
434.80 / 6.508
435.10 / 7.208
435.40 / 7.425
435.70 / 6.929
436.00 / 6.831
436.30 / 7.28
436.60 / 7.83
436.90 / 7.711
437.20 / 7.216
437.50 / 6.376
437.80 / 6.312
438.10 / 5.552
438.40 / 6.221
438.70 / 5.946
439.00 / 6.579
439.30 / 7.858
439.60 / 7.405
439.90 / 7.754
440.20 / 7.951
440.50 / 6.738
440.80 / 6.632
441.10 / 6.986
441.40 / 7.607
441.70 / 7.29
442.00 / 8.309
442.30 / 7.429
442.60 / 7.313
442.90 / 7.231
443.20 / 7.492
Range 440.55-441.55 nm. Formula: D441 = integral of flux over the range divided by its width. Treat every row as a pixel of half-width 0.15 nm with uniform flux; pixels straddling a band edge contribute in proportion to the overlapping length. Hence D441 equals 7.04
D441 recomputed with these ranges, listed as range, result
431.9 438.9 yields 6.75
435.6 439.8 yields 6.87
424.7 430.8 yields 5.95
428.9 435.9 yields 6.28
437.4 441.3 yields 6.81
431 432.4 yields 6.61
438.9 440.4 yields 7.51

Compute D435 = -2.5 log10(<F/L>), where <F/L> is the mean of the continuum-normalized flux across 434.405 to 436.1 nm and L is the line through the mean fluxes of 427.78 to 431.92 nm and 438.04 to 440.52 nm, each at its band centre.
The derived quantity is -0.08 mag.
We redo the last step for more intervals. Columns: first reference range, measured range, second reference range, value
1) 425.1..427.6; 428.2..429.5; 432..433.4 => 0.043 mag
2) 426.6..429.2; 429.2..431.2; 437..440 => 0.223 mag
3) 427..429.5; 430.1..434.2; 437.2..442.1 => 0.048 mag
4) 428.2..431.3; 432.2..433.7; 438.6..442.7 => -0.127 mag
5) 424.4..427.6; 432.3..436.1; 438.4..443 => 0.013 mag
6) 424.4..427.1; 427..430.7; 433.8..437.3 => 0.142 mag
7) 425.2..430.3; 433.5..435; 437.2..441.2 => 0.010 mag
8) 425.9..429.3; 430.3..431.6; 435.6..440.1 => 0.208 mag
